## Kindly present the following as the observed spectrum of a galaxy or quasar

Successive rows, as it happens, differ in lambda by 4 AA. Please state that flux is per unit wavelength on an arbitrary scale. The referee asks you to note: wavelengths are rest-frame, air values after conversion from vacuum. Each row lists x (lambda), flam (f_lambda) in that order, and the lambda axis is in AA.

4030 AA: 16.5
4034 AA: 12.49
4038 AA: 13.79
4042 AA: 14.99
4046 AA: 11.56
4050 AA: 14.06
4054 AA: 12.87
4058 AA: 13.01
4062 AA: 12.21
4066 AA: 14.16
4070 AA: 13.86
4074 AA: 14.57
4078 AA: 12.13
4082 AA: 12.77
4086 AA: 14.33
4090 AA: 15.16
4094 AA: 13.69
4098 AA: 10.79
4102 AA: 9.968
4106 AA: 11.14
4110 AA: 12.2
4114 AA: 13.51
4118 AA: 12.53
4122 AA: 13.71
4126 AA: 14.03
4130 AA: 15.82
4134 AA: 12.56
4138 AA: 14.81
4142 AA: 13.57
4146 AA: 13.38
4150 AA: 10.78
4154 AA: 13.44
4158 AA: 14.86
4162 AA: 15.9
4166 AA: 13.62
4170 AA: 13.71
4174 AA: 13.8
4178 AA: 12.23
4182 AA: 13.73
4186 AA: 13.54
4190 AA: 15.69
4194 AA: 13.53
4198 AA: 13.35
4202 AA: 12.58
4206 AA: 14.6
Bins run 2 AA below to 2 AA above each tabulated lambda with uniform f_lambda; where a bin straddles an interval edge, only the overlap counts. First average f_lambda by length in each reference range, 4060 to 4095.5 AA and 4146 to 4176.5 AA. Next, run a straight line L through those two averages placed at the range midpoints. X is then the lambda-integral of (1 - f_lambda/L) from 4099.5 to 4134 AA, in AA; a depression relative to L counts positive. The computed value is 2.1 AA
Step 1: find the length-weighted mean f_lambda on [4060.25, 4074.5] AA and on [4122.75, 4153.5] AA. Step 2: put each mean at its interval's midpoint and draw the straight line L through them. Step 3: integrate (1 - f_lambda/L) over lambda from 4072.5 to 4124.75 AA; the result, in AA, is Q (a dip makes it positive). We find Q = 3.06 AA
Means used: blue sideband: 13.6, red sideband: 13.6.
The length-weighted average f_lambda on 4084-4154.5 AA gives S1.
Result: 13.1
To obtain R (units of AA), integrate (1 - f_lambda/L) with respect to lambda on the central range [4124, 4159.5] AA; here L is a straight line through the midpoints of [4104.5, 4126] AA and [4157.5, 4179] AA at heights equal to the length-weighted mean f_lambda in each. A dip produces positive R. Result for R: -0.73 AA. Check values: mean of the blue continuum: 12.8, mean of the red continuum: 14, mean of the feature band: 13.7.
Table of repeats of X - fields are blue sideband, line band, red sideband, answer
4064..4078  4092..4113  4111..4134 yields 3.3 AA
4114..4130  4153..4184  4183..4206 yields -0.3 AA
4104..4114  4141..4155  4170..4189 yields 0.2 AA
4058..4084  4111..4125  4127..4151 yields 0.3 AA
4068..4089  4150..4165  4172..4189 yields -0.7 AA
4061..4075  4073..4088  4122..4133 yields 0.6 AA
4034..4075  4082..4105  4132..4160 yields 1.2 AA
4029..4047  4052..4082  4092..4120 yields -0.4 AA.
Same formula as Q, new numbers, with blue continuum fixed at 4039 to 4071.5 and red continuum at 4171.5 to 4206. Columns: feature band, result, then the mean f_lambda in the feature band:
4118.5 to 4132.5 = -0.8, 14.2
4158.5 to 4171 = -0.9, 14.5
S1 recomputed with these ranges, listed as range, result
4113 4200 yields 13.7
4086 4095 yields 14.5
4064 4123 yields 13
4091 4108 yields 11.6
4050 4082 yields 13.3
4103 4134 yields 13.1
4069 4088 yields 13.5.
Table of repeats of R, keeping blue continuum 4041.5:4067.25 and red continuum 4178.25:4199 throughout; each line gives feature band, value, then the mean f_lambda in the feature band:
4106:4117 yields 0.8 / 12.5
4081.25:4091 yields -0.6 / 14.1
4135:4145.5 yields -0.3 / 13.9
